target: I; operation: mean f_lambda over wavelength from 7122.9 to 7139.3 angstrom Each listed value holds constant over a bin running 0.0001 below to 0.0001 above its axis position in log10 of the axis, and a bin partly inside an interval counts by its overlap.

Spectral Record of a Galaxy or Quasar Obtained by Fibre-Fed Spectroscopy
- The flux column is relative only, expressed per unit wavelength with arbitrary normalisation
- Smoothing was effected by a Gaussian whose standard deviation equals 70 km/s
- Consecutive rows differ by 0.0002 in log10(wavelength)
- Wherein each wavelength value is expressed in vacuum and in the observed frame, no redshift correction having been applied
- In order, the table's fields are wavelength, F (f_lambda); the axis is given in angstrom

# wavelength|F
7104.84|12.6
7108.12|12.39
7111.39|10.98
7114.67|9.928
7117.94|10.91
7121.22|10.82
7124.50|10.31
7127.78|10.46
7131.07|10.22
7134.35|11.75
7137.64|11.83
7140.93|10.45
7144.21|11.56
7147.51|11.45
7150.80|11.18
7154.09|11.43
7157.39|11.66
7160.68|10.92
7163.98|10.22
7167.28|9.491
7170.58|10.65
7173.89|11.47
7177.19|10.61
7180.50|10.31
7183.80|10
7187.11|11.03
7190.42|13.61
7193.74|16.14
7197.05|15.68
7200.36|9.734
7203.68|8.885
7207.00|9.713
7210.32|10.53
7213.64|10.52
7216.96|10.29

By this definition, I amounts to 10.9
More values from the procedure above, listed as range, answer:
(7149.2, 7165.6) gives 11.1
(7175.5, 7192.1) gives 11.1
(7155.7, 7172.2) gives 10.6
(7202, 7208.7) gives 9.3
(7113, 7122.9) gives 10.6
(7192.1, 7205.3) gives 12.6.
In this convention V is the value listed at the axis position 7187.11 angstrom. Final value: 11.03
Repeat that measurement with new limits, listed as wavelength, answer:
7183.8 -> 10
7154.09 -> 11.43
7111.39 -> 10.98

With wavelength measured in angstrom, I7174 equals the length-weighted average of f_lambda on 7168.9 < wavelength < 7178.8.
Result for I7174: 10.9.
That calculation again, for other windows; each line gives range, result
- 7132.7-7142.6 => 11.4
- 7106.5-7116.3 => 11.1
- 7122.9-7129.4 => 10.4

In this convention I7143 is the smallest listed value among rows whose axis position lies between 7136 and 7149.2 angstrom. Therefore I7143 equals 10.45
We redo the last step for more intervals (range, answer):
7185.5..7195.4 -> 11.03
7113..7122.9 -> 9.928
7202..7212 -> 8.885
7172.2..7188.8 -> 10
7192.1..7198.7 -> 15.68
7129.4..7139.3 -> 10.22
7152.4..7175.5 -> 9.491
